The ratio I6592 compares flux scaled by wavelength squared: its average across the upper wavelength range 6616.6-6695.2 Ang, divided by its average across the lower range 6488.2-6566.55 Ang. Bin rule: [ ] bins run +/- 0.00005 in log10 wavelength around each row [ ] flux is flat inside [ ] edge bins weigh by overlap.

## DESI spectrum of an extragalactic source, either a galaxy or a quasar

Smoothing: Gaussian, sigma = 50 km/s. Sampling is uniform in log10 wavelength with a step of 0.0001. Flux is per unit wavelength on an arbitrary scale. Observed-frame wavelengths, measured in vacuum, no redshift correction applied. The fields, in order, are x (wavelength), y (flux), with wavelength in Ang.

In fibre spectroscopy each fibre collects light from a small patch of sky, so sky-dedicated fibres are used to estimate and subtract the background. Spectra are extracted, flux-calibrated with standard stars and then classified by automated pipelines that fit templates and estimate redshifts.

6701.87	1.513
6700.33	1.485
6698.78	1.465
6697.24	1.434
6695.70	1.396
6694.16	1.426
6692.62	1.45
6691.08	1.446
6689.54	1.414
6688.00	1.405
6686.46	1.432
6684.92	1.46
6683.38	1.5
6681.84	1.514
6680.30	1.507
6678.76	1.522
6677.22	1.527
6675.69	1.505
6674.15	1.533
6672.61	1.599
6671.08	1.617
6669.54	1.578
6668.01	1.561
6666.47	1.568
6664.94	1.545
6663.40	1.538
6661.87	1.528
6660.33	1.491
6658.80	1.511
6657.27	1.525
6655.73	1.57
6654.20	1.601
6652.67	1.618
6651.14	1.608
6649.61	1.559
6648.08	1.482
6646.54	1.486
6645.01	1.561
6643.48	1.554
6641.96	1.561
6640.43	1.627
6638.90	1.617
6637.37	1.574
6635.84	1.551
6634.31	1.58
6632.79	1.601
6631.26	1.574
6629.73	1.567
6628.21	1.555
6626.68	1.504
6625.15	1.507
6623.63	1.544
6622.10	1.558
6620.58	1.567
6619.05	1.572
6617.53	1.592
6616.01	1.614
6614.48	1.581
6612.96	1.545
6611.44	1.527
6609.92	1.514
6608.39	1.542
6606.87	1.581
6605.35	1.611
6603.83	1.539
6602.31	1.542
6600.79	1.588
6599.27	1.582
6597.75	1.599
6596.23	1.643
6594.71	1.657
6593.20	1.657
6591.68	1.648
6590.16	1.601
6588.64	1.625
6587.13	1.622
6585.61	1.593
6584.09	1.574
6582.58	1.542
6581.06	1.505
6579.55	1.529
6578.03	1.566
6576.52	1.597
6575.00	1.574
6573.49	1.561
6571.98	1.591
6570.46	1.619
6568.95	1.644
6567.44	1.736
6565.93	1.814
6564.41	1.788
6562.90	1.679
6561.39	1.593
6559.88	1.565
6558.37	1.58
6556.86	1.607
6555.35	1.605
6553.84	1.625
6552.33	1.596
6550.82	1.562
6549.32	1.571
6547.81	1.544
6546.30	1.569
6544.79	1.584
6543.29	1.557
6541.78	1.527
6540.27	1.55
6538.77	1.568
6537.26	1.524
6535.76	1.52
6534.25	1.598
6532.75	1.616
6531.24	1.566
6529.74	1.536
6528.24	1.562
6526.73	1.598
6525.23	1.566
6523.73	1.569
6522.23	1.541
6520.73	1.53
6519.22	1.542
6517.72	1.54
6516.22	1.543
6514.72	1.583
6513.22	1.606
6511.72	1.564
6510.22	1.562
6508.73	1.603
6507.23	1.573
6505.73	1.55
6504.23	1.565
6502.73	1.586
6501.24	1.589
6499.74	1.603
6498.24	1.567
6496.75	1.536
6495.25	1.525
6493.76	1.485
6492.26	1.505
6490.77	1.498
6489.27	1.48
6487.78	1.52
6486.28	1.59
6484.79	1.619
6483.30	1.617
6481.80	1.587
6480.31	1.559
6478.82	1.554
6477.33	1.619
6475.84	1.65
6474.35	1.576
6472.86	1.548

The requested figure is 1.0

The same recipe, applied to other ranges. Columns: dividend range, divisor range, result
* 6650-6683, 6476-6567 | 1.03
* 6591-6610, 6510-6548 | 1.04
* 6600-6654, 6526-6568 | 1.00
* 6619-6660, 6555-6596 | 0.98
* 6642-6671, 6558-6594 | 0.98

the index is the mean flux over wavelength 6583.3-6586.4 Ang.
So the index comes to 1.58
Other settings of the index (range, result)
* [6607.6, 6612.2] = 1.53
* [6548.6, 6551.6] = 1.57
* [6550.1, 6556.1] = 1.6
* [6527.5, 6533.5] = 1.57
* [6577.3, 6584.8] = 1.54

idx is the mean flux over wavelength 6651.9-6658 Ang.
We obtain 1.58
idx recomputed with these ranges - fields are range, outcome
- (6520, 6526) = 1.55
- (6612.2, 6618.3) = 1.58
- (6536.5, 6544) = 1.54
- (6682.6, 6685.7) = 1.48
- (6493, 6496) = 1.5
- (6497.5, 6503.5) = 1.59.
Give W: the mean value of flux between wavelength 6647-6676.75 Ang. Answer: 1.55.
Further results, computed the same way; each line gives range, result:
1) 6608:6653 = 1.56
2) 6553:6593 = 1.61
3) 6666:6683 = 1.55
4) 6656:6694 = 1.51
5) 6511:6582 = 1.59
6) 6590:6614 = 1.59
